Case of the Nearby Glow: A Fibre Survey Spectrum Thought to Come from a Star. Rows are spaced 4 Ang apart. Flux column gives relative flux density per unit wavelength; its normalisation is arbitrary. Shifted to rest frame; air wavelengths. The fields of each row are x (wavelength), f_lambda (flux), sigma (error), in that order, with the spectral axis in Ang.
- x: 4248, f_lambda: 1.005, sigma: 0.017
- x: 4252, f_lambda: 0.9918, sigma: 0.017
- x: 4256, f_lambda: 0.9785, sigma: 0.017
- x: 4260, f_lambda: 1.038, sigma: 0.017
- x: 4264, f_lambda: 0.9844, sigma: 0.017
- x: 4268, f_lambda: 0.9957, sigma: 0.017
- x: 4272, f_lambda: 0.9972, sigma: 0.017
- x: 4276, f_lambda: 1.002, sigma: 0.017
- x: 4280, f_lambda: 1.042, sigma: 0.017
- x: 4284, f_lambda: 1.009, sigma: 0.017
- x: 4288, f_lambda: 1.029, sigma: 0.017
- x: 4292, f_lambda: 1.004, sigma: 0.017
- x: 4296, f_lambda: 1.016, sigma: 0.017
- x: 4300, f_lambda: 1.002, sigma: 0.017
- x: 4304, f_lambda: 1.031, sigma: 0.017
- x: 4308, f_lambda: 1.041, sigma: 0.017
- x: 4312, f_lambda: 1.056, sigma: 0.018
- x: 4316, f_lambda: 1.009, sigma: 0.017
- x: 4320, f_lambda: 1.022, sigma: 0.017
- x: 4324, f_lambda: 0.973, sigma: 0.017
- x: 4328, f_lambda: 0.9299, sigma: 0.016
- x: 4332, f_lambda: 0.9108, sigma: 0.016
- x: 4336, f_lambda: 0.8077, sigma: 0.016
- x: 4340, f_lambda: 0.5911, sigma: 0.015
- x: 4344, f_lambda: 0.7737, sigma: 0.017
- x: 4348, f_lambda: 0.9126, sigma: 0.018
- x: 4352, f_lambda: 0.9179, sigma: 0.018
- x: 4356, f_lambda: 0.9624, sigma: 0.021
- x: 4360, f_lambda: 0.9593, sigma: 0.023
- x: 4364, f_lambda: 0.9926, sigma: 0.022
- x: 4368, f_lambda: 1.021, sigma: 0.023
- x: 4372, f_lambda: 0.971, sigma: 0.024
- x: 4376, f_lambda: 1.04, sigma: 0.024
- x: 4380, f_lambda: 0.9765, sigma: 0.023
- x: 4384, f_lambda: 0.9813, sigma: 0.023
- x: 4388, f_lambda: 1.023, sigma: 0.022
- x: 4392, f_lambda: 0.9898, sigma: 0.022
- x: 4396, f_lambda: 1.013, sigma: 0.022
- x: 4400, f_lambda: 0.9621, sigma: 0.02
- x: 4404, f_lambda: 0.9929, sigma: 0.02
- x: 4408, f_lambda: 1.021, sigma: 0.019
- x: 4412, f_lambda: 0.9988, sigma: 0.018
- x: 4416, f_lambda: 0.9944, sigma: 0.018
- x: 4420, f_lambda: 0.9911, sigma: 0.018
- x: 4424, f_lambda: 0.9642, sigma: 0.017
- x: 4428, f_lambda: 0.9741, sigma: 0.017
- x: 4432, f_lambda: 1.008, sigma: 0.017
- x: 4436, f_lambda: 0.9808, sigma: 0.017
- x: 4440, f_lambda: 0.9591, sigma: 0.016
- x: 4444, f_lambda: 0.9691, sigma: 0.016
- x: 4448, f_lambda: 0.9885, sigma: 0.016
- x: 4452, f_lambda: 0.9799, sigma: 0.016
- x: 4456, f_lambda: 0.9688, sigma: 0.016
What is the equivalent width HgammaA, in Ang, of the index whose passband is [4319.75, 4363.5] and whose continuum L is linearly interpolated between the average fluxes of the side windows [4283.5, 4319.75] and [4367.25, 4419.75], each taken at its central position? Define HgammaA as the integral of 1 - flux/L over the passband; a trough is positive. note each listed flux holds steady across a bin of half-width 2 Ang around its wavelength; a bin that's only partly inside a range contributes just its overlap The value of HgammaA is 5.5 Ang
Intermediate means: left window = 1.02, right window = 0.998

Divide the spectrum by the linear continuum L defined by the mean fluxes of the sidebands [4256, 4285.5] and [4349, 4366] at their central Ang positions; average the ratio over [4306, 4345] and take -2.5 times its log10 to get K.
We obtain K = 0.07 mag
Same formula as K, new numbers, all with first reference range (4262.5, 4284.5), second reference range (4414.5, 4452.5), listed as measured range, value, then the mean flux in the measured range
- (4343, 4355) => 0.127 mag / 0.884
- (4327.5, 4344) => 0.245 mag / 0.795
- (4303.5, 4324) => -0.029 mag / 1.03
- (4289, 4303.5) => -0.010 mag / 1.01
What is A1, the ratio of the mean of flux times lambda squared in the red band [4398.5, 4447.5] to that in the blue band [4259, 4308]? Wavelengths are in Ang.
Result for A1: 1.04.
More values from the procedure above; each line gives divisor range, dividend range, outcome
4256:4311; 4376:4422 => 1.04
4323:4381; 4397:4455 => 1.11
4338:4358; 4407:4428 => 1.23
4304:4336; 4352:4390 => 1.03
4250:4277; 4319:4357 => 0.91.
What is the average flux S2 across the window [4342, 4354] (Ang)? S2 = 0.868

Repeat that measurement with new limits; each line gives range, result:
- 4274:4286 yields 1.02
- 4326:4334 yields 0.92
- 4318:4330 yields 0.975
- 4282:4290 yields 1.02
